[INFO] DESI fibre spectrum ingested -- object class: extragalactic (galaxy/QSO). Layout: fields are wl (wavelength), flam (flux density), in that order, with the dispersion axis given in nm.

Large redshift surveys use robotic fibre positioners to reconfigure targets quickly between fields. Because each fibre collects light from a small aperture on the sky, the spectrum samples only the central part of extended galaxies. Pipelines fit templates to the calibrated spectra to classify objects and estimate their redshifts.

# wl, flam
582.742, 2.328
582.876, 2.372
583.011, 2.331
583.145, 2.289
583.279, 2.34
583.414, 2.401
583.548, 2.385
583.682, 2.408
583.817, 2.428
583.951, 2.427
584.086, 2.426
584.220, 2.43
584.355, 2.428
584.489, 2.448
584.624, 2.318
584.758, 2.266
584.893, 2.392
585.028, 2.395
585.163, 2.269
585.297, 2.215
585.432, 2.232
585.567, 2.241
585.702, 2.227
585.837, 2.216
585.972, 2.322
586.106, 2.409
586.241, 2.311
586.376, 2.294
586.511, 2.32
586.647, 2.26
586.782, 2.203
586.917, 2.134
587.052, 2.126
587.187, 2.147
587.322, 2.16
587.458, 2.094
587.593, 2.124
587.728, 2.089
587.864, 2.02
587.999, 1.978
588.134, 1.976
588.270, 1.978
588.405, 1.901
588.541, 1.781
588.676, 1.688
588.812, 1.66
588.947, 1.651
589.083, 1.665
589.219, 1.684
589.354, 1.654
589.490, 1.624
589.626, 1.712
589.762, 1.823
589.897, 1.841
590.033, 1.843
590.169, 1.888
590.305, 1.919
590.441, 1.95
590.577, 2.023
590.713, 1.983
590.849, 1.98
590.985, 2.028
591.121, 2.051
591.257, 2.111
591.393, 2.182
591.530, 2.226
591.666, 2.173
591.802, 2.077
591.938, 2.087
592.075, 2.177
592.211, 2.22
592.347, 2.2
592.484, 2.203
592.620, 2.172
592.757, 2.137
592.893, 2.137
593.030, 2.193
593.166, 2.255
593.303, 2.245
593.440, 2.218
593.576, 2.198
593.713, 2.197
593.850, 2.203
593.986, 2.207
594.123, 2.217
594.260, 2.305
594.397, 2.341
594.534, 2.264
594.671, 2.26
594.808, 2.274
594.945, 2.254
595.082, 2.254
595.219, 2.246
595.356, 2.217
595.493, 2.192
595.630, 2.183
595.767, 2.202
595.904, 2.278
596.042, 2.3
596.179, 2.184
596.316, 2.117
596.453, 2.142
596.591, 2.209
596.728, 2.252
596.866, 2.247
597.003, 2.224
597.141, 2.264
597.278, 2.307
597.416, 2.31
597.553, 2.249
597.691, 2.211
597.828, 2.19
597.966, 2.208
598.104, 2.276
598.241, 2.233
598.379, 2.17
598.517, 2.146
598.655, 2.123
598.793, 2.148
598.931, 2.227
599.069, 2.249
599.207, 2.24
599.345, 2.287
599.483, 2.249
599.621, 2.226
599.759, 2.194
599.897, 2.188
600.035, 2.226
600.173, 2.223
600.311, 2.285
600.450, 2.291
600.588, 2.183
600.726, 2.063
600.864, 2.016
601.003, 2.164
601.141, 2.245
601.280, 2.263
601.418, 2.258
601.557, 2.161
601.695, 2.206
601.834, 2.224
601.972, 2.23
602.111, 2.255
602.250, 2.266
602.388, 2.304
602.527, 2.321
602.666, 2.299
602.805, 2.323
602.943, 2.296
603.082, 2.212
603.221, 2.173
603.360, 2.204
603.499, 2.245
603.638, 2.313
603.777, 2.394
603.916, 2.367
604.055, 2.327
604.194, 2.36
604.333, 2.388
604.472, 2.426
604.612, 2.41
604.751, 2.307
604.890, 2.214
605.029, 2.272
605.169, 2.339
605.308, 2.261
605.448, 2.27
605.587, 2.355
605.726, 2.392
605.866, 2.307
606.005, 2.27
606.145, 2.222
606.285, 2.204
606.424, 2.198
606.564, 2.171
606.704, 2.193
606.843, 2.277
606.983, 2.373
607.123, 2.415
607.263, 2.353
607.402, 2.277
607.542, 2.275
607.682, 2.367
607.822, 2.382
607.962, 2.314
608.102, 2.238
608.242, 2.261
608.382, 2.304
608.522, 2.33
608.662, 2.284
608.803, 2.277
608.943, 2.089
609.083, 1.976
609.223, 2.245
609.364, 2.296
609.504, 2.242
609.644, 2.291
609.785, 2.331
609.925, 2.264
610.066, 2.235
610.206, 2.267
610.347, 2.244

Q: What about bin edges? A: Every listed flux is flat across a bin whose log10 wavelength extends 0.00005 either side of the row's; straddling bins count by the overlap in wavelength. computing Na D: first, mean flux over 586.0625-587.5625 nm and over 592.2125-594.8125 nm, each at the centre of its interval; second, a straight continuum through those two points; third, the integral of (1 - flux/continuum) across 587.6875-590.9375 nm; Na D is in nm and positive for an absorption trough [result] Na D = 0.55 nm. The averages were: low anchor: 2.22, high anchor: 2.22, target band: 1.85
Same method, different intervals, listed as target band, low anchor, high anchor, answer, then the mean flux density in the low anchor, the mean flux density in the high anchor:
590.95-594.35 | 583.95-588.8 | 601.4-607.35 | 0.07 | 2.19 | 2.29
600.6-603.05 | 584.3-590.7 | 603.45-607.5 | 0.03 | 2.06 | 2.31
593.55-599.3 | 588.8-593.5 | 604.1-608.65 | -0.33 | 2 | 2.3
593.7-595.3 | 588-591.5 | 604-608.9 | -0.21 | 1.87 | 2.3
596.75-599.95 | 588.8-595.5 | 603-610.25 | -0.09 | 2.08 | 2.28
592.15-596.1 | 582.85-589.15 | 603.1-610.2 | 0.01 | 2.19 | 2.28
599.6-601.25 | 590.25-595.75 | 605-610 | 0.02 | 2.17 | 2.27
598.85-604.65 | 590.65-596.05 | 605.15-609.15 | -0.04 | 2.19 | 2.27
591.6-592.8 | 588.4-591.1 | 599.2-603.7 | -0.16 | 1.82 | 2.23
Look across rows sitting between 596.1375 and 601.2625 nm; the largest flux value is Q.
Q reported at 2.31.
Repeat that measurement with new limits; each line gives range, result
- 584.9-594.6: 2.409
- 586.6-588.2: 2.26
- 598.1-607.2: 2.426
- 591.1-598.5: 2.341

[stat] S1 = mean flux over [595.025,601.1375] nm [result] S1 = 2.21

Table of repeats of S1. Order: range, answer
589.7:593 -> 2.06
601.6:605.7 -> 2.3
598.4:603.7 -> 2.22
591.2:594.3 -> 2.19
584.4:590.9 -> 2.05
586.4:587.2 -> 2.21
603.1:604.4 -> 2.3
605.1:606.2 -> 2.3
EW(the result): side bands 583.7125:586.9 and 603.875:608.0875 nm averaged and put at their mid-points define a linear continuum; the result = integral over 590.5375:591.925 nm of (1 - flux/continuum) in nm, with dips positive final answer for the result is 0.14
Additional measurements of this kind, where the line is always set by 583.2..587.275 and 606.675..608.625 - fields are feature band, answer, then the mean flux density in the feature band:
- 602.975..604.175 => 0.02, 2.28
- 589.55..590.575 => 0.20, 1.86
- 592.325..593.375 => 0.05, 2.19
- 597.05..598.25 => 0.03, 2.25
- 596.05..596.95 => 0.04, 2.2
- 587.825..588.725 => 0.16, 1.91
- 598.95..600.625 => 0.06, 2.24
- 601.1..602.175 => 0.04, 2.23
